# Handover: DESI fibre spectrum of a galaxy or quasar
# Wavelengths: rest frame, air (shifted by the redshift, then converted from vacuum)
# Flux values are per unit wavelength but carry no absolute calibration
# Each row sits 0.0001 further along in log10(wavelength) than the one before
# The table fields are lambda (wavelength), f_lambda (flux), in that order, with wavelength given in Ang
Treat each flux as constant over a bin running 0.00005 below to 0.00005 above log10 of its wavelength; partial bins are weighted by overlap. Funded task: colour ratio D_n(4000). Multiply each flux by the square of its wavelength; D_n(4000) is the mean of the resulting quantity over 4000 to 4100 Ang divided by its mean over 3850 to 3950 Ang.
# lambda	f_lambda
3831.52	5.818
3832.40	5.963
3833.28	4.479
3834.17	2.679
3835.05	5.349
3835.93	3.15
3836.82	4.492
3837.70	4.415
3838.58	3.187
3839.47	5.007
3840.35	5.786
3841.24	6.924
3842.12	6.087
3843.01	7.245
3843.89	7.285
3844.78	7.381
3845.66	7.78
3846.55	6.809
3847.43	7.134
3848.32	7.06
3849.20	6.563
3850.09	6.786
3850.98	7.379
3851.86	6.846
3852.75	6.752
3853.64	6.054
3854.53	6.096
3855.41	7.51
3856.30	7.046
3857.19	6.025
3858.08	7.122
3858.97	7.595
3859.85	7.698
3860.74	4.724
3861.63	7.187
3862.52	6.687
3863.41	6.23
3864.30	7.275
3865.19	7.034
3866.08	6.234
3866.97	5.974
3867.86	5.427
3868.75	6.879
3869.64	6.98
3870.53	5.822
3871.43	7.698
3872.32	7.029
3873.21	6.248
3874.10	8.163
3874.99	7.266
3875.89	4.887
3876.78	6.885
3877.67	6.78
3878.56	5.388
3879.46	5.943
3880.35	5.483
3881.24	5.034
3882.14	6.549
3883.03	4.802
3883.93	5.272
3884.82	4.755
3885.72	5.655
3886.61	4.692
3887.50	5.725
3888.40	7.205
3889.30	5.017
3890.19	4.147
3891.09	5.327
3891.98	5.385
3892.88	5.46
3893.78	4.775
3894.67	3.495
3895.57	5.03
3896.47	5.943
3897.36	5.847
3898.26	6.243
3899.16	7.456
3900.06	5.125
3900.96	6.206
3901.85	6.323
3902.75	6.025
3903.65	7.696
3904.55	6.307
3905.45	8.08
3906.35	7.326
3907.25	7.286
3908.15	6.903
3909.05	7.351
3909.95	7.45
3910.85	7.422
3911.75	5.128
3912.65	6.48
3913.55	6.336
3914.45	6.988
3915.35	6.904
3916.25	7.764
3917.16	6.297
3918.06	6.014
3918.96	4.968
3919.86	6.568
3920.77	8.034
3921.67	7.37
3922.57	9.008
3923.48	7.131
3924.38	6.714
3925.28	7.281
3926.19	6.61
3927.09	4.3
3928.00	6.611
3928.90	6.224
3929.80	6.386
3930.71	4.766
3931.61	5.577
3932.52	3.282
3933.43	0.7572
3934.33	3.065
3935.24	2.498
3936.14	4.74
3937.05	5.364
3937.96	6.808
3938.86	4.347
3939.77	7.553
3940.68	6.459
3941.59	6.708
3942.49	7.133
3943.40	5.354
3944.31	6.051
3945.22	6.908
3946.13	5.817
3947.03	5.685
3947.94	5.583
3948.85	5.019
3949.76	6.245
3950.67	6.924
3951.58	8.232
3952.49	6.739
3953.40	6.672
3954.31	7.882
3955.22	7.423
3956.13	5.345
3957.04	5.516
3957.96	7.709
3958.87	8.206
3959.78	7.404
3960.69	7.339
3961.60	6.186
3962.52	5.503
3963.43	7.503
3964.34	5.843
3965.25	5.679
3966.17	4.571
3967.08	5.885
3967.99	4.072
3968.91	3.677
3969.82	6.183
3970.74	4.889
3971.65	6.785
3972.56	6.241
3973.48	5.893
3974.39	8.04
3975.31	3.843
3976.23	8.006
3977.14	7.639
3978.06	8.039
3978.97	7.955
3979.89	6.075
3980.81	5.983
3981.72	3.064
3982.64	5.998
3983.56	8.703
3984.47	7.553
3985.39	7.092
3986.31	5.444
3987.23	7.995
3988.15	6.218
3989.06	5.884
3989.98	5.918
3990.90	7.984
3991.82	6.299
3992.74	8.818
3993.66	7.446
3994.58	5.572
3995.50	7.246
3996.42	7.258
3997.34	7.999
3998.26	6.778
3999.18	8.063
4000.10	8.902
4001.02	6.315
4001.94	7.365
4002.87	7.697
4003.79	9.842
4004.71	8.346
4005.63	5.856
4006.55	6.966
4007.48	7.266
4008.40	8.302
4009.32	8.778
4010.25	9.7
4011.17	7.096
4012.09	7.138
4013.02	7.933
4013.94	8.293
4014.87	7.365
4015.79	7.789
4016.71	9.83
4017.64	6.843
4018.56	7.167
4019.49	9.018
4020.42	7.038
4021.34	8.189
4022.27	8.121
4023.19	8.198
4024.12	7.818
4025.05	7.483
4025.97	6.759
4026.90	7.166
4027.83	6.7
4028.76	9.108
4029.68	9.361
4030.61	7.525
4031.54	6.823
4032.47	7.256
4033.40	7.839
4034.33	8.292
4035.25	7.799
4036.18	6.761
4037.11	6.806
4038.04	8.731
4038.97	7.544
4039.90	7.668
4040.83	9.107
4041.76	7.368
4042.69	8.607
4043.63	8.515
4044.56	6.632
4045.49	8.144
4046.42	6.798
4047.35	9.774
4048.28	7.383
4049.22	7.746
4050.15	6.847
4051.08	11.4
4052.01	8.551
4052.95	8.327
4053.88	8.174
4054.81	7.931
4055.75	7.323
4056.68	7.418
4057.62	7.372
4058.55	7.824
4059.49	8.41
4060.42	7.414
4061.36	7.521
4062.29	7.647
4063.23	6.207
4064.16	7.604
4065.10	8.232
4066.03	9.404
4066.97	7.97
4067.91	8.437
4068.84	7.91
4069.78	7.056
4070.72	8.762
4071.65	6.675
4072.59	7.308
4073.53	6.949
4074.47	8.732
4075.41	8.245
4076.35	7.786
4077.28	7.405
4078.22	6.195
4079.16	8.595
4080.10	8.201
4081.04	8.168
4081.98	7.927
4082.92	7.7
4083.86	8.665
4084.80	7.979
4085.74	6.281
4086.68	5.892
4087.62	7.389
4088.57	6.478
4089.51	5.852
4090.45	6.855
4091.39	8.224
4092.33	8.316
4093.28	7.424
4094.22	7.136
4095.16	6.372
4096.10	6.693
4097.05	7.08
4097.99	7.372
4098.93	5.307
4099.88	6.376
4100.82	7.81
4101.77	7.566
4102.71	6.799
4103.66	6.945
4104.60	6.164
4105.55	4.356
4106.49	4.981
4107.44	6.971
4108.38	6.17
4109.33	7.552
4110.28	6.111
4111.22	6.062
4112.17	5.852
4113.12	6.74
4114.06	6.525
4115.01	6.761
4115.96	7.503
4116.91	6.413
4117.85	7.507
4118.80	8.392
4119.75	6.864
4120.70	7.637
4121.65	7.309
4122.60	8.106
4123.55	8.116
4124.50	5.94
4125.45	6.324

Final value 1.4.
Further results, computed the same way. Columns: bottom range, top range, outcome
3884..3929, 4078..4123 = 1.23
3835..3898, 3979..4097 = 1.36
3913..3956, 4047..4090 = 1.36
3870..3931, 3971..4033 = 1.24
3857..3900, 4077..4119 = 1.28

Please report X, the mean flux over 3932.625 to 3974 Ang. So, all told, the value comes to 5.9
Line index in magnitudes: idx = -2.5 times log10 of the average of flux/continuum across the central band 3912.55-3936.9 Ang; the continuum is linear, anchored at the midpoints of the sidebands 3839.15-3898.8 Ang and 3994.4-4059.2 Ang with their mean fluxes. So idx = 0.160 mag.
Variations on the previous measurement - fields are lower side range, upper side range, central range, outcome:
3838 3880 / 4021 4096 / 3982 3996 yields 0.07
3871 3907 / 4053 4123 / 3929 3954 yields 0.13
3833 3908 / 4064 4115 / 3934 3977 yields 0.08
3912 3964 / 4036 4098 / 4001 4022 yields -0.12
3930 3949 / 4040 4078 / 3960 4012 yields -0.09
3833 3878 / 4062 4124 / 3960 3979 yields 0.10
